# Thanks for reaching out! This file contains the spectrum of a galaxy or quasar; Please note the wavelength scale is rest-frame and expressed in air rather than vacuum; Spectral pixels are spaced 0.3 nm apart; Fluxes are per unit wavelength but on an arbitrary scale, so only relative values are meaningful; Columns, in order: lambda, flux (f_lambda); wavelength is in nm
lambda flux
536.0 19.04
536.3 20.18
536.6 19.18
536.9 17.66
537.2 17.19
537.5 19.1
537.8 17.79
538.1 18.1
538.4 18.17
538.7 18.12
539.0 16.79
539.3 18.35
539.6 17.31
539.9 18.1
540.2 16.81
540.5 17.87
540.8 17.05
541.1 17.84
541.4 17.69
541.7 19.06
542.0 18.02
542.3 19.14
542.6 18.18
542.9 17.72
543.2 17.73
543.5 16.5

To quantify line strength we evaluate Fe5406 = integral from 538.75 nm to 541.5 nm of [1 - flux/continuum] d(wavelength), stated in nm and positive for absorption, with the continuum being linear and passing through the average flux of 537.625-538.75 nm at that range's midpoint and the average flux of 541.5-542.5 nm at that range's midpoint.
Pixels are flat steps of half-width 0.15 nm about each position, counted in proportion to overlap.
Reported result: 0.12 nm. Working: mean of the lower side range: 18.1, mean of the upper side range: 18.7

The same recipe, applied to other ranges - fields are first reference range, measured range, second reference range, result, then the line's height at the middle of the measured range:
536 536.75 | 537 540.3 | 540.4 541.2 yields 0.13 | 18.5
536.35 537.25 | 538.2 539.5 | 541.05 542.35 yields 0.03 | 18.3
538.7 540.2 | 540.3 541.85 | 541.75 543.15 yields 0.01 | 18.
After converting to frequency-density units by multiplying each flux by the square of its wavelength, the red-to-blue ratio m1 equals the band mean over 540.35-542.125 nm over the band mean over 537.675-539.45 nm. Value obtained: 1.01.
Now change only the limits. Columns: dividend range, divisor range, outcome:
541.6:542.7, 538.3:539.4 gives 1.06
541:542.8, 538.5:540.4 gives 1.05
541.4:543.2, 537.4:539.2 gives 1.03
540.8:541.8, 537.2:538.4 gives 1.00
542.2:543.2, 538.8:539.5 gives 1.05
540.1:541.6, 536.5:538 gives 0.98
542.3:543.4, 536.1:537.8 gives 0.99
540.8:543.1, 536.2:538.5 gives 1.00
